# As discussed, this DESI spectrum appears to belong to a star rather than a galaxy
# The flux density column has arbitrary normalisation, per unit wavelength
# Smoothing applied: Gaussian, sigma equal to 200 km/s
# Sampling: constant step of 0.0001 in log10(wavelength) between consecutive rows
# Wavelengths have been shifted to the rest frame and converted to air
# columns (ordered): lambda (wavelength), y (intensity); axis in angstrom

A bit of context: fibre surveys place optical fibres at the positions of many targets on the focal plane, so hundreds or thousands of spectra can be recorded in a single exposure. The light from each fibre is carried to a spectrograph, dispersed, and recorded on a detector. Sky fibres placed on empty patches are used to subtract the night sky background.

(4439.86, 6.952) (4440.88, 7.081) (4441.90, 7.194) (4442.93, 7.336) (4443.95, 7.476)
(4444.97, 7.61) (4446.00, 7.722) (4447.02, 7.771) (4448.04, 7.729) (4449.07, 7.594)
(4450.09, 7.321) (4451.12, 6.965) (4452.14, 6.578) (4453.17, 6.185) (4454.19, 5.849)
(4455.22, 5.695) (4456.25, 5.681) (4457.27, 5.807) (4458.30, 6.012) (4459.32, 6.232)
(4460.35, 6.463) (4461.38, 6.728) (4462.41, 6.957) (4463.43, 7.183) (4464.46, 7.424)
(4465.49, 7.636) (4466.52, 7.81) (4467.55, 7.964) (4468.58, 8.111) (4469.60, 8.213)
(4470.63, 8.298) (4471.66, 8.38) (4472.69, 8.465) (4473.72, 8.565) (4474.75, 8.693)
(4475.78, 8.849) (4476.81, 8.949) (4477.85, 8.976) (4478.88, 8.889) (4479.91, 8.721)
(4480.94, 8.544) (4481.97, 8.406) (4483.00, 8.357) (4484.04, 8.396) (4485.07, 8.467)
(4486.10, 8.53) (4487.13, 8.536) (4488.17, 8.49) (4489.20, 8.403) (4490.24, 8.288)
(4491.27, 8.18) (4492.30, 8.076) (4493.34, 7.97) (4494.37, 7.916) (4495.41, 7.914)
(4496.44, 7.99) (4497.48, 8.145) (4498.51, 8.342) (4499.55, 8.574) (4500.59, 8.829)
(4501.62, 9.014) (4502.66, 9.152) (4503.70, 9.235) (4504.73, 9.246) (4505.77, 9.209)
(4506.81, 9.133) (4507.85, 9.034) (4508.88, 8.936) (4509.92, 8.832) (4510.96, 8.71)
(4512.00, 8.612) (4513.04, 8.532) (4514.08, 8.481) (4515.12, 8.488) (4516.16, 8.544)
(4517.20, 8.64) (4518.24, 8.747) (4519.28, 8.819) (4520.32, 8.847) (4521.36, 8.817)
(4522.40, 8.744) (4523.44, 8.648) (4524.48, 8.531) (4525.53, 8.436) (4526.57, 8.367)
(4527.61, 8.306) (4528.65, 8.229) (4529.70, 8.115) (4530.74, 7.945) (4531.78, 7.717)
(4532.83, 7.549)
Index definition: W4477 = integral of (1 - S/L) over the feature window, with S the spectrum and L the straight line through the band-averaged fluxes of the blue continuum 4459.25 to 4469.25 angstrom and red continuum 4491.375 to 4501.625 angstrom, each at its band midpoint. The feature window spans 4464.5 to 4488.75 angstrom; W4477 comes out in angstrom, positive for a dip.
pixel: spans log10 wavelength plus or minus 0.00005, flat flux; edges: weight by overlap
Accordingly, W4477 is -2.4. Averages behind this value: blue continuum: 7.31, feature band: 8.43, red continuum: 8.24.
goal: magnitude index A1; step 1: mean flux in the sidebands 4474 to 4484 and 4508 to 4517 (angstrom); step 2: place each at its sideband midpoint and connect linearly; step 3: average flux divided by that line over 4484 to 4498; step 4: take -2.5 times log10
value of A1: 0.06 mag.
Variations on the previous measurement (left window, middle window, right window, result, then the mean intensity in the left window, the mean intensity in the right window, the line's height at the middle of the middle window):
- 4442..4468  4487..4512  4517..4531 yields -0.08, 6.95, 8.52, 7.96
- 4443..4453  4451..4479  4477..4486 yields 0.09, 7.37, 8.6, 8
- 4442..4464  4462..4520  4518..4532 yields -0.11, 6.81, 8.46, 7.68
